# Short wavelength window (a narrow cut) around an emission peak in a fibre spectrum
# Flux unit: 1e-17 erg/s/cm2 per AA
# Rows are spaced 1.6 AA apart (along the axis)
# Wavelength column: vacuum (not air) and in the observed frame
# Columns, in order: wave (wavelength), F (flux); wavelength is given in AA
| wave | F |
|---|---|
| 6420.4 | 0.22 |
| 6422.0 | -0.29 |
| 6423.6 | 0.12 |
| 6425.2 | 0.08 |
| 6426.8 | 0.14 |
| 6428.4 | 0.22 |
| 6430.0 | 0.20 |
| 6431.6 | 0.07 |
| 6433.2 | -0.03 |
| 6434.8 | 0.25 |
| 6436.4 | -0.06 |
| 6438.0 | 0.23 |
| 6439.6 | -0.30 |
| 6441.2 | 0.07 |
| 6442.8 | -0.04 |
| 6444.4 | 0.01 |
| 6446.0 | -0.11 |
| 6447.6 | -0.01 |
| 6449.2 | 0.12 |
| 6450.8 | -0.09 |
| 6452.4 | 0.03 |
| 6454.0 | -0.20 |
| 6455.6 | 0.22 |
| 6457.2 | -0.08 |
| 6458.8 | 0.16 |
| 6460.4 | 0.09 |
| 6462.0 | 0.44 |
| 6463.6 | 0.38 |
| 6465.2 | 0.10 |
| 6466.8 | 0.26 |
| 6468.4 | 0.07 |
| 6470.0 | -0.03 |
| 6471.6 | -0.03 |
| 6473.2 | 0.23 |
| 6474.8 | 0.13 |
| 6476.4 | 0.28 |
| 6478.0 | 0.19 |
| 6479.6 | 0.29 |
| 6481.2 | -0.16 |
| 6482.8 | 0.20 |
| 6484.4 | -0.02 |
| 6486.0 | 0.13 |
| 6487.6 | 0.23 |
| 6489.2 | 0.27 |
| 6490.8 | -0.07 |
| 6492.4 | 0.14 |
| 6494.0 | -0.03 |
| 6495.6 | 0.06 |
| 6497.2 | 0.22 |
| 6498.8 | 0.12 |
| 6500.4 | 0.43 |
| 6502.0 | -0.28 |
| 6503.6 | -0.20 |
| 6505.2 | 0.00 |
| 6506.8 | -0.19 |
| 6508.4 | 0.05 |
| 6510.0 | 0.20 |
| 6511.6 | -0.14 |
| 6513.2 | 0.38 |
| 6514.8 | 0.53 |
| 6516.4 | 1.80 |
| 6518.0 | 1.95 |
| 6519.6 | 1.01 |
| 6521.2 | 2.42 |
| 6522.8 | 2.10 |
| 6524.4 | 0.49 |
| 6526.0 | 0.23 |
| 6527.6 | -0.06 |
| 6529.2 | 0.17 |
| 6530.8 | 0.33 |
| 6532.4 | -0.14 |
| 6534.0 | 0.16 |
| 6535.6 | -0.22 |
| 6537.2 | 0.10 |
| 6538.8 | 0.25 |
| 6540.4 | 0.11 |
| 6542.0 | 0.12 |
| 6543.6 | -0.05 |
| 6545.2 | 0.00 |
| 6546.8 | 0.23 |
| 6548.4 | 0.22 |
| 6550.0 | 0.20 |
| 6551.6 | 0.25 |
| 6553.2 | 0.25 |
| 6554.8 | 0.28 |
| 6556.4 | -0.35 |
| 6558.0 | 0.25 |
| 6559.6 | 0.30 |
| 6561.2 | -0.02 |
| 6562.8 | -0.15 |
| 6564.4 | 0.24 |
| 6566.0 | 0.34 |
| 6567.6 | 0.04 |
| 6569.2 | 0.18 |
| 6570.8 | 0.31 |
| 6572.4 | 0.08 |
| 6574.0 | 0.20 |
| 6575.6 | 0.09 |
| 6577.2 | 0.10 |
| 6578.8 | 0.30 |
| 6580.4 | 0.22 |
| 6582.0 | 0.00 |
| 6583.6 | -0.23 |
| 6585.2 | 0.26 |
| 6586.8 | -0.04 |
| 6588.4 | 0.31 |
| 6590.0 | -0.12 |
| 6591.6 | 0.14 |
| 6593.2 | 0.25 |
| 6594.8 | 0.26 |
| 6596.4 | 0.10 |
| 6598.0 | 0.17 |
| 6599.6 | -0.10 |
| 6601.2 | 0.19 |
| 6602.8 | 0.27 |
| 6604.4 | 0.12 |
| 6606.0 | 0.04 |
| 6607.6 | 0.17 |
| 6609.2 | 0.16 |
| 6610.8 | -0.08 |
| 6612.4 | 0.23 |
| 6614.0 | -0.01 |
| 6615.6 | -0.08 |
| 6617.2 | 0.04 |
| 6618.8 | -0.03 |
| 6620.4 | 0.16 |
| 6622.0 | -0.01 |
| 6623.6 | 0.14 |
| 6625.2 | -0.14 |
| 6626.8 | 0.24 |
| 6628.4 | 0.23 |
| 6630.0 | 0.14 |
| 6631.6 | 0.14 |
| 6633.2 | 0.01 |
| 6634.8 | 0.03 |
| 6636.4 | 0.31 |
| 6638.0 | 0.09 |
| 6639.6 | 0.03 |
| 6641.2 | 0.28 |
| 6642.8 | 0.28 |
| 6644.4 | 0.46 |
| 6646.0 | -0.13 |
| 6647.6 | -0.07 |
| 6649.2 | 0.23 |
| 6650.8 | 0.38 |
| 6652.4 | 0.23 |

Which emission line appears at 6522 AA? [O II]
